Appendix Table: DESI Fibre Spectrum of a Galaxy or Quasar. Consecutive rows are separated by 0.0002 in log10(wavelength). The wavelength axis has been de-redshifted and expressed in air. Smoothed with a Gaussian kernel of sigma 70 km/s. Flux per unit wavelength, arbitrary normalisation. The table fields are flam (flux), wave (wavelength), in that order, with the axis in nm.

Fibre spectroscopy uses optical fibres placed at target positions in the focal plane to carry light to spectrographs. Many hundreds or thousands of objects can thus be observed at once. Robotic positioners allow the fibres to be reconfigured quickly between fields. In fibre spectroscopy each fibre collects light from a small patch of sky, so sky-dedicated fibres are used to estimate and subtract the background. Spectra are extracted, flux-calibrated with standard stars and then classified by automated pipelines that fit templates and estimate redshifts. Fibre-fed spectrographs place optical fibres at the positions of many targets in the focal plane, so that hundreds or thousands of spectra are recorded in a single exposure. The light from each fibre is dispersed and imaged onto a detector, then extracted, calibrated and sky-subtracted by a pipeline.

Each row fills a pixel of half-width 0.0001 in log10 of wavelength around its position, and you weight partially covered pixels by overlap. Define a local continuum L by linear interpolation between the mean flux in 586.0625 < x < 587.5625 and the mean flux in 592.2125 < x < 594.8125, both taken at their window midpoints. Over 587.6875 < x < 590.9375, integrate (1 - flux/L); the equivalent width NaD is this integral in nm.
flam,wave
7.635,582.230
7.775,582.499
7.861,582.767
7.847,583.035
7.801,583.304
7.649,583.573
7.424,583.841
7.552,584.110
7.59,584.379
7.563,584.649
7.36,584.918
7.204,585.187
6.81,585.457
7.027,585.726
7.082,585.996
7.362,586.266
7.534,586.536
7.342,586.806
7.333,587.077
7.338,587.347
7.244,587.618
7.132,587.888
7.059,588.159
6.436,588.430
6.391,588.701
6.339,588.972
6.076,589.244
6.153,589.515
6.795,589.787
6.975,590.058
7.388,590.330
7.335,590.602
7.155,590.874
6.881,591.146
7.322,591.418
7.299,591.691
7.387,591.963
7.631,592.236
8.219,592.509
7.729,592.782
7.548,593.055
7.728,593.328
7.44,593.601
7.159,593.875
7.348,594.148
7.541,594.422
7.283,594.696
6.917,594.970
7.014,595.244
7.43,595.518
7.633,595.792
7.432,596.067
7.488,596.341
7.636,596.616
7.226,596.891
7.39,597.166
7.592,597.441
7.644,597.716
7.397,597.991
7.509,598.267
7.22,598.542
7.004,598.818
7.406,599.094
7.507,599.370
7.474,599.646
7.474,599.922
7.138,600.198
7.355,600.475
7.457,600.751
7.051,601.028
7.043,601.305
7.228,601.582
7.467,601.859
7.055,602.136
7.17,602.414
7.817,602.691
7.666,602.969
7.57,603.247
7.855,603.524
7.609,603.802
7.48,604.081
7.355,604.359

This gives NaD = 0.29 nm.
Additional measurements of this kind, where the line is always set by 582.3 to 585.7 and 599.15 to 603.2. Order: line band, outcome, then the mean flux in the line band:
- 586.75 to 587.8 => 0.03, 7.3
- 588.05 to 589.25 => 0.16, 6.49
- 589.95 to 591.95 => 0.07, 7.21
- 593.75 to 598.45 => 0.01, 7.39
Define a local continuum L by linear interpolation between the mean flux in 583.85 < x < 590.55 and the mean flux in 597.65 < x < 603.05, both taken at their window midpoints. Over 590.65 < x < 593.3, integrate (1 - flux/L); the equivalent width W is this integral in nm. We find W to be -0.11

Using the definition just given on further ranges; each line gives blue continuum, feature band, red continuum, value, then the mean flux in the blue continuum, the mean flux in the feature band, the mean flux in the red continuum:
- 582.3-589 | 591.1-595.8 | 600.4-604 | -0.04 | 7.3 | 7.42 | 7.41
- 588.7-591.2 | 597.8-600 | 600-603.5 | -0.05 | 6.76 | 7.38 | 7.36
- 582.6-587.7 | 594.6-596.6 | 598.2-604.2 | 0.02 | 7.42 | 7.33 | 7.39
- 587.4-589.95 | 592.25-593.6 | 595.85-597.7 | -0.13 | 6.65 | 7.75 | 7.48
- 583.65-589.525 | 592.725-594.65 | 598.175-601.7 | -0.08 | 7.09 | 7.48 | 7.3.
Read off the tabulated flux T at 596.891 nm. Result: 7.226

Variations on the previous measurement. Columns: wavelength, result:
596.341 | 7.488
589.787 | 6.795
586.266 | 7.362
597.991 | 7.397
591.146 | 6.881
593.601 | 7.44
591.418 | 7.322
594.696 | 7.283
